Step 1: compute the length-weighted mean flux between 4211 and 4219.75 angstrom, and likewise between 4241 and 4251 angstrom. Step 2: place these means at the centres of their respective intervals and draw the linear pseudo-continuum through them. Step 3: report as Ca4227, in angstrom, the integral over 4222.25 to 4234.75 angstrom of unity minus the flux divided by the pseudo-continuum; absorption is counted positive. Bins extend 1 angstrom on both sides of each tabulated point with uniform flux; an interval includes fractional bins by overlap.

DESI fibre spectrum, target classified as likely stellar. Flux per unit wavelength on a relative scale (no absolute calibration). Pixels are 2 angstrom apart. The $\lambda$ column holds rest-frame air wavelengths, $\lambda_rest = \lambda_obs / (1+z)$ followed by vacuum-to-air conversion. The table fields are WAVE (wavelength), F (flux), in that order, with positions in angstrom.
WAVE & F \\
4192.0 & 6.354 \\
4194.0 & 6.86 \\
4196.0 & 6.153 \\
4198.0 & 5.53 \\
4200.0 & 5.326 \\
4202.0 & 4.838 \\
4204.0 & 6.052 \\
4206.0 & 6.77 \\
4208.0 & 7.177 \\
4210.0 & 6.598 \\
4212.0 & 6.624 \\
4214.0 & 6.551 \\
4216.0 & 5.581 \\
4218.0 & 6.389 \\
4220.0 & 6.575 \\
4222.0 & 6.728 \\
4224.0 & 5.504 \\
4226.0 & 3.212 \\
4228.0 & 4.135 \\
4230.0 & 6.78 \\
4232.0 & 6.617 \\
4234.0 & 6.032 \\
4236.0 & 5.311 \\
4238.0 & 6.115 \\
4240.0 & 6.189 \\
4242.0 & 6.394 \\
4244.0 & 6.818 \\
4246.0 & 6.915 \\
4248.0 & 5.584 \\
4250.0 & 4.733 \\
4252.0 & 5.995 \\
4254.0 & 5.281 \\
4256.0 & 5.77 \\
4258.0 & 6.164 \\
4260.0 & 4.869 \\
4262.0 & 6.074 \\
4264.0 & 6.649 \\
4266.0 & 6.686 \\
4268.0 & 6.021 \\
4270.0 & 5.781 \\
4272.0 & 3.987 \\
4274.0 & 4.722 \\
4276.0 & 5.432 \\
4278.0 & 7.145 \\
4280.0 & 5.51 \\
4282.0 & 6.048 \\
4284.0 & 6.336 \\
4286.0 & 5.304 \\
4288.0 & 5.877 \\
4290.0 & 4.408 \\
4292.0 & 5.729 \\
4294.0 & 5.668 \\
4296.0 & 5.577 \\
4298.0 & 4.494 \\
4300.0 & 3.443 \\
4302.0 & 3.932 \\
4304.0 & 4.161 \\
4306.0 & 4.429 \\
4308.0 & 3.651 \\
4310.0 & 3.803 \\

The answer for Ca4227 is 1.5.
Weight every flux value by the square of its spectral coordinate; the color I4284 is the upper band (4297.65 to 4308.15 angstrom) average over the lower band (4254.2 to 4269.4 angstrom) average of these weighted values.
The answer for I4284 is 0.7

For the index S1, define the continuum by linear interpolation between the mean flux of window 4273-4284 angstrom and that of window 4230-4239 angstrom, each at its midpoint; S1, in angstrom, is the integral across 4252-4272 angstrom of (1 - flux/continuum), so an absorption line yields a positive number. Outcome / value 0.3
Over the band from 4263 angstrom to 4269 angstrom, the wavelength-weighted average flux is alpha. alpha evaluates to 6.45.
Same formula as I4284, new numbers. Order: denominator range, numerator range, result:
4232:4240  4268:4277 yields 0.87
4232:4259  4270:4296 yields 0.94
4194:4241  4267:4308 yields 0.89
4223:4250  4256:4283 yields 1.02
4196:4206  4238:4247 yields 1.18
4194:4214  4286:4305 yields 0.82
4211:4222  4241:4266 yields 0.95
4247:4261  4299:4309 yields 0.73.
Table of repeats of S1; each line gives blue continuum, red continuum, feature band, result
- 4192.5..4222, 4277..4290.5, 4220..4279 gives 2.3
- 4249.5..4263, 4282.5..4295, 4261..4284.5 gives -1.2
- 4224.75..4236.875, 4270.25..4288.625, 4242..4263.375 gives -1.6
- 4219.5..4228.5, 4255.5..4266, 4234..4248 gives -1.6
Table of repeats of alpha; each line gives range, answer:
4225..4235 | 5.36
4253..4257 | 5.53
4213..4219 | 6.17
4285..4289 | 5.59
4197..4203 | 5.23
